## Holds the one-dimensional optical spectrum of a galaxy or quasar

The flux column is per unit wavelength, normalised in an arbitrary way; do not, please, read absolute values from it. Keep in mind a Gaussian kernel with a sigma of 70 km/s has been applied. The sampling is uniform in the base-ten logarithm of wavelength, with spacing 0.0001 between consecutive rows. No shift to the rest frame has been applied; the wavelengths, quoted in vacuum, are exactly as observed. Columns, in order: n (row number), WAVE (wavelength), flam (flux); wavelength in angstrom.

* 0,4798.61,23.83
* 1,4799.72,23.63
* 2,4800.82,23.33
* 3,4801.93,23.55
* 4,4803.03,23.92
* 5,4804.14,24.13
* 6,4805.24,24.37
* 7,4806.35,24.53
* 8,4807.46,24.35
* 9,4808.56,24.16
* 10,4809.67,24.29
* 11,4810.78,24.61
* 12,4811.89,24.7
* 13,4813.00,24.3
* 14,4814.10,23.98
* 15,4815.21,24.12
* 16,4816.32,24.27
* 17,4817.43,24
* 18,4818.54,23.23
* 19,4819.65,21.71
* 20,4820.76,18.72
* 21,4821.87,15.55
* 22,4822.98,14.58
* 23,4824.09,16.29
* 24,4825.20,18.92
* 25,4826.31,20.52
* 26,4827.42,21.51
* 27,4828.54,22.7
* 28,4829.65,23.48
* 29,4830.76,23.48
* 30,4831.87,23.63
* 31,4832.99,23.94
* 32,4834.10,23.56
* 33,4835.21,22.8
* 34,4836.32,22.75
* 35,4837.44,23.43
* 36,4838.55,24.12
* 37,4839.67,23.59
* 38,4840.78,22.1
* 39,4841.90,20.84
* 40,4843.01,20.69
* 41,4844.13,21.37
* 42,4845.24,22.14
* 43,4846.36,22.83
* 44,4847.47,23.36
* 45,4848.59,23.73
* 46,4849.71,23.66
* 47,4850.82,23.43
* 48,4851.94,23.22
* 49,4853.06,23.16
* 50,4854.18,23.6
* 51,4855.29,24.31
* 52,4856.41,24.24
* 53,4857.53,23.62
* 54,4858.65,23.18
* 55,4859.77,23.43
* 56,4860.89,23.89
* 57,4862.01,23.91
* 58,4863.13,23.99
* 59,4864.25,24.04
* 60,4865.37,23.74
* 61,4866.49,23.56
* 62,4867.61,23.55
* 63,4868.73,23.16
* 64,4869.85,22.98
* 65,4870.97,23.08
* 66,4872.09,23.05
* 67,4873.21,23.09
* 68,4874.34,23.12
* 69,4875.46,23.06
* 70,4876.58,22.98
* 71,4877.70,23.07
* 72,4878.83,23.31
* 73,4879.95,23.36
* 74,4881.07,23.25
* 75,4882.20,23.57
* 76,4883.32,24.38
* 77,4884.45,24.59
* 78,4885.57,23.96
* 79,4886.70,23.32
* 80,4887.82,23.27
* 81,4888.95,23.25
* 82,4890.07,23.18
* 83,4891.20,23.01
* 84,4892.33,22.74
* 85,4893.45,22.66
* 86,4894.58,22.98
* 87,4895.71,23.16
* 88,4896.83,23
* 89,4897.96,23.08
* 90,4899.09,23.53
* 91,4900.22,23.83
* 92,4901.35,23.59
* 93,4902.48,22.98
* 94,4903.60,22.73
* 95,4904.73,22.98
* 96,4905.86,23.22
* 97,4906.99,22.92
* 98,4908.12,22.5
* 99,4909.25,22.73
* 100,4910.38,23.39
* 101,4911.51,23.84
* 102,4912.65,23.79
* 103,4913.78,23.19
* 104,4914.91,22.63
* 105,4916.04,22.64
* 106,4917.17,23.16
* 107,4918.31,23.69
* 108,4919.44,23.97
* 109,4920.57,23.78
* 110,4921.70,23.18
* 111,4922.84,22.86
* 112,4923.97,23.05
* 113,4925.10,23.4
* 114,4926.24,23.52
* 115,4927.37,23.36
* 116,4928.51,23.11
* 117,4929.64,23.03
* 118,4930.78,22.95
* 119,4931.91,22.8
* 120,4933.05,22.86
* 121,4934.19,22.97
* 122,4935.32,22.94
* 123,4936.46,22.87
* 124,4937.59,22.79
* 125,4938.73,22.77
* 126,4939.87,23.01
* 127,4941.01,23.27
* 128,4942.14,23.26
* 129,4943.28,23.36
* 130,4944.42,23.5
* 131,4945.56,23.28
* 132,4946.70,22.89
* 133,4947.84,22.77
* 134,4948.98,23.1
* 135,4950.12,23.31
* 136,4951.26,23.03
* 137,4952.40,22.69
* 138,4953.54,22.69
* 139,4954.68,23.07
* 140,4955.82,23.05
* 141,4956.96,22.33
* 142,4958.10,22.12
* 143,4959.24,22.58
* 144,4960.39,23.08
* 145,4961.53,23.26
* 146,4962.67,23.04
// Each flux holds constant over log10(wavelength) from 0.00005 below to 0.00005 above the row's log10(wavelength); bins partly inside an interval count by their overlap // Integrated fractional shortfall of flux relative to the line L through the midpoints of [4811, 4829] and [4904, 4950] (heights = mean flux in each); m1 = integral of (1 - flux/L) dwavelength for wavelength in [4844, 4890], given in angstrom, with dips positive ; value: -2.8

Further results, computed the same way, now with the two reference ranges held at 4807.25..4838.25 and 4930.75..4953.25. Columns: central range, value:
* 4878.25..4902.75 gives -0.7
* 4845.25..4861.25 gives -0.7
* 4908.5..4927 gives -0.3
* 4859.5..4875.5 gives -0.6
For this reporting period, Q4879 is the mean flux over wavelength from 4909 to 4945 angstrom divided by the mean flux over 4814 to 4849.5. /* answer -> 1.06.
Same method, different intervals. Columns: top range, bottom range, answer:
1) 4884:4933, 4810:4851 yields 1.04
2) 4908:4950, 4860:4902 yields 0.99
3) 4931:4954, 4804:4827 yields 1.04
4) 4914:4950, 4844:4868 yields 0.98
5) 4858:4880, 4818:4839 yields 1.10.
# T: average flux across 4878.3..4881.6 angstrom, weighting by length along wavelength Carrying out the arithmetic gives 23.4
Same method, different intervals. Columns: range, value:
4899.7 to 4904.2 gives 23.3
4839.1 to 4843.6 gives 21.8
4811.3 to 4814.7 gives 24.3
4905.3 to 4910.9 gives 23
